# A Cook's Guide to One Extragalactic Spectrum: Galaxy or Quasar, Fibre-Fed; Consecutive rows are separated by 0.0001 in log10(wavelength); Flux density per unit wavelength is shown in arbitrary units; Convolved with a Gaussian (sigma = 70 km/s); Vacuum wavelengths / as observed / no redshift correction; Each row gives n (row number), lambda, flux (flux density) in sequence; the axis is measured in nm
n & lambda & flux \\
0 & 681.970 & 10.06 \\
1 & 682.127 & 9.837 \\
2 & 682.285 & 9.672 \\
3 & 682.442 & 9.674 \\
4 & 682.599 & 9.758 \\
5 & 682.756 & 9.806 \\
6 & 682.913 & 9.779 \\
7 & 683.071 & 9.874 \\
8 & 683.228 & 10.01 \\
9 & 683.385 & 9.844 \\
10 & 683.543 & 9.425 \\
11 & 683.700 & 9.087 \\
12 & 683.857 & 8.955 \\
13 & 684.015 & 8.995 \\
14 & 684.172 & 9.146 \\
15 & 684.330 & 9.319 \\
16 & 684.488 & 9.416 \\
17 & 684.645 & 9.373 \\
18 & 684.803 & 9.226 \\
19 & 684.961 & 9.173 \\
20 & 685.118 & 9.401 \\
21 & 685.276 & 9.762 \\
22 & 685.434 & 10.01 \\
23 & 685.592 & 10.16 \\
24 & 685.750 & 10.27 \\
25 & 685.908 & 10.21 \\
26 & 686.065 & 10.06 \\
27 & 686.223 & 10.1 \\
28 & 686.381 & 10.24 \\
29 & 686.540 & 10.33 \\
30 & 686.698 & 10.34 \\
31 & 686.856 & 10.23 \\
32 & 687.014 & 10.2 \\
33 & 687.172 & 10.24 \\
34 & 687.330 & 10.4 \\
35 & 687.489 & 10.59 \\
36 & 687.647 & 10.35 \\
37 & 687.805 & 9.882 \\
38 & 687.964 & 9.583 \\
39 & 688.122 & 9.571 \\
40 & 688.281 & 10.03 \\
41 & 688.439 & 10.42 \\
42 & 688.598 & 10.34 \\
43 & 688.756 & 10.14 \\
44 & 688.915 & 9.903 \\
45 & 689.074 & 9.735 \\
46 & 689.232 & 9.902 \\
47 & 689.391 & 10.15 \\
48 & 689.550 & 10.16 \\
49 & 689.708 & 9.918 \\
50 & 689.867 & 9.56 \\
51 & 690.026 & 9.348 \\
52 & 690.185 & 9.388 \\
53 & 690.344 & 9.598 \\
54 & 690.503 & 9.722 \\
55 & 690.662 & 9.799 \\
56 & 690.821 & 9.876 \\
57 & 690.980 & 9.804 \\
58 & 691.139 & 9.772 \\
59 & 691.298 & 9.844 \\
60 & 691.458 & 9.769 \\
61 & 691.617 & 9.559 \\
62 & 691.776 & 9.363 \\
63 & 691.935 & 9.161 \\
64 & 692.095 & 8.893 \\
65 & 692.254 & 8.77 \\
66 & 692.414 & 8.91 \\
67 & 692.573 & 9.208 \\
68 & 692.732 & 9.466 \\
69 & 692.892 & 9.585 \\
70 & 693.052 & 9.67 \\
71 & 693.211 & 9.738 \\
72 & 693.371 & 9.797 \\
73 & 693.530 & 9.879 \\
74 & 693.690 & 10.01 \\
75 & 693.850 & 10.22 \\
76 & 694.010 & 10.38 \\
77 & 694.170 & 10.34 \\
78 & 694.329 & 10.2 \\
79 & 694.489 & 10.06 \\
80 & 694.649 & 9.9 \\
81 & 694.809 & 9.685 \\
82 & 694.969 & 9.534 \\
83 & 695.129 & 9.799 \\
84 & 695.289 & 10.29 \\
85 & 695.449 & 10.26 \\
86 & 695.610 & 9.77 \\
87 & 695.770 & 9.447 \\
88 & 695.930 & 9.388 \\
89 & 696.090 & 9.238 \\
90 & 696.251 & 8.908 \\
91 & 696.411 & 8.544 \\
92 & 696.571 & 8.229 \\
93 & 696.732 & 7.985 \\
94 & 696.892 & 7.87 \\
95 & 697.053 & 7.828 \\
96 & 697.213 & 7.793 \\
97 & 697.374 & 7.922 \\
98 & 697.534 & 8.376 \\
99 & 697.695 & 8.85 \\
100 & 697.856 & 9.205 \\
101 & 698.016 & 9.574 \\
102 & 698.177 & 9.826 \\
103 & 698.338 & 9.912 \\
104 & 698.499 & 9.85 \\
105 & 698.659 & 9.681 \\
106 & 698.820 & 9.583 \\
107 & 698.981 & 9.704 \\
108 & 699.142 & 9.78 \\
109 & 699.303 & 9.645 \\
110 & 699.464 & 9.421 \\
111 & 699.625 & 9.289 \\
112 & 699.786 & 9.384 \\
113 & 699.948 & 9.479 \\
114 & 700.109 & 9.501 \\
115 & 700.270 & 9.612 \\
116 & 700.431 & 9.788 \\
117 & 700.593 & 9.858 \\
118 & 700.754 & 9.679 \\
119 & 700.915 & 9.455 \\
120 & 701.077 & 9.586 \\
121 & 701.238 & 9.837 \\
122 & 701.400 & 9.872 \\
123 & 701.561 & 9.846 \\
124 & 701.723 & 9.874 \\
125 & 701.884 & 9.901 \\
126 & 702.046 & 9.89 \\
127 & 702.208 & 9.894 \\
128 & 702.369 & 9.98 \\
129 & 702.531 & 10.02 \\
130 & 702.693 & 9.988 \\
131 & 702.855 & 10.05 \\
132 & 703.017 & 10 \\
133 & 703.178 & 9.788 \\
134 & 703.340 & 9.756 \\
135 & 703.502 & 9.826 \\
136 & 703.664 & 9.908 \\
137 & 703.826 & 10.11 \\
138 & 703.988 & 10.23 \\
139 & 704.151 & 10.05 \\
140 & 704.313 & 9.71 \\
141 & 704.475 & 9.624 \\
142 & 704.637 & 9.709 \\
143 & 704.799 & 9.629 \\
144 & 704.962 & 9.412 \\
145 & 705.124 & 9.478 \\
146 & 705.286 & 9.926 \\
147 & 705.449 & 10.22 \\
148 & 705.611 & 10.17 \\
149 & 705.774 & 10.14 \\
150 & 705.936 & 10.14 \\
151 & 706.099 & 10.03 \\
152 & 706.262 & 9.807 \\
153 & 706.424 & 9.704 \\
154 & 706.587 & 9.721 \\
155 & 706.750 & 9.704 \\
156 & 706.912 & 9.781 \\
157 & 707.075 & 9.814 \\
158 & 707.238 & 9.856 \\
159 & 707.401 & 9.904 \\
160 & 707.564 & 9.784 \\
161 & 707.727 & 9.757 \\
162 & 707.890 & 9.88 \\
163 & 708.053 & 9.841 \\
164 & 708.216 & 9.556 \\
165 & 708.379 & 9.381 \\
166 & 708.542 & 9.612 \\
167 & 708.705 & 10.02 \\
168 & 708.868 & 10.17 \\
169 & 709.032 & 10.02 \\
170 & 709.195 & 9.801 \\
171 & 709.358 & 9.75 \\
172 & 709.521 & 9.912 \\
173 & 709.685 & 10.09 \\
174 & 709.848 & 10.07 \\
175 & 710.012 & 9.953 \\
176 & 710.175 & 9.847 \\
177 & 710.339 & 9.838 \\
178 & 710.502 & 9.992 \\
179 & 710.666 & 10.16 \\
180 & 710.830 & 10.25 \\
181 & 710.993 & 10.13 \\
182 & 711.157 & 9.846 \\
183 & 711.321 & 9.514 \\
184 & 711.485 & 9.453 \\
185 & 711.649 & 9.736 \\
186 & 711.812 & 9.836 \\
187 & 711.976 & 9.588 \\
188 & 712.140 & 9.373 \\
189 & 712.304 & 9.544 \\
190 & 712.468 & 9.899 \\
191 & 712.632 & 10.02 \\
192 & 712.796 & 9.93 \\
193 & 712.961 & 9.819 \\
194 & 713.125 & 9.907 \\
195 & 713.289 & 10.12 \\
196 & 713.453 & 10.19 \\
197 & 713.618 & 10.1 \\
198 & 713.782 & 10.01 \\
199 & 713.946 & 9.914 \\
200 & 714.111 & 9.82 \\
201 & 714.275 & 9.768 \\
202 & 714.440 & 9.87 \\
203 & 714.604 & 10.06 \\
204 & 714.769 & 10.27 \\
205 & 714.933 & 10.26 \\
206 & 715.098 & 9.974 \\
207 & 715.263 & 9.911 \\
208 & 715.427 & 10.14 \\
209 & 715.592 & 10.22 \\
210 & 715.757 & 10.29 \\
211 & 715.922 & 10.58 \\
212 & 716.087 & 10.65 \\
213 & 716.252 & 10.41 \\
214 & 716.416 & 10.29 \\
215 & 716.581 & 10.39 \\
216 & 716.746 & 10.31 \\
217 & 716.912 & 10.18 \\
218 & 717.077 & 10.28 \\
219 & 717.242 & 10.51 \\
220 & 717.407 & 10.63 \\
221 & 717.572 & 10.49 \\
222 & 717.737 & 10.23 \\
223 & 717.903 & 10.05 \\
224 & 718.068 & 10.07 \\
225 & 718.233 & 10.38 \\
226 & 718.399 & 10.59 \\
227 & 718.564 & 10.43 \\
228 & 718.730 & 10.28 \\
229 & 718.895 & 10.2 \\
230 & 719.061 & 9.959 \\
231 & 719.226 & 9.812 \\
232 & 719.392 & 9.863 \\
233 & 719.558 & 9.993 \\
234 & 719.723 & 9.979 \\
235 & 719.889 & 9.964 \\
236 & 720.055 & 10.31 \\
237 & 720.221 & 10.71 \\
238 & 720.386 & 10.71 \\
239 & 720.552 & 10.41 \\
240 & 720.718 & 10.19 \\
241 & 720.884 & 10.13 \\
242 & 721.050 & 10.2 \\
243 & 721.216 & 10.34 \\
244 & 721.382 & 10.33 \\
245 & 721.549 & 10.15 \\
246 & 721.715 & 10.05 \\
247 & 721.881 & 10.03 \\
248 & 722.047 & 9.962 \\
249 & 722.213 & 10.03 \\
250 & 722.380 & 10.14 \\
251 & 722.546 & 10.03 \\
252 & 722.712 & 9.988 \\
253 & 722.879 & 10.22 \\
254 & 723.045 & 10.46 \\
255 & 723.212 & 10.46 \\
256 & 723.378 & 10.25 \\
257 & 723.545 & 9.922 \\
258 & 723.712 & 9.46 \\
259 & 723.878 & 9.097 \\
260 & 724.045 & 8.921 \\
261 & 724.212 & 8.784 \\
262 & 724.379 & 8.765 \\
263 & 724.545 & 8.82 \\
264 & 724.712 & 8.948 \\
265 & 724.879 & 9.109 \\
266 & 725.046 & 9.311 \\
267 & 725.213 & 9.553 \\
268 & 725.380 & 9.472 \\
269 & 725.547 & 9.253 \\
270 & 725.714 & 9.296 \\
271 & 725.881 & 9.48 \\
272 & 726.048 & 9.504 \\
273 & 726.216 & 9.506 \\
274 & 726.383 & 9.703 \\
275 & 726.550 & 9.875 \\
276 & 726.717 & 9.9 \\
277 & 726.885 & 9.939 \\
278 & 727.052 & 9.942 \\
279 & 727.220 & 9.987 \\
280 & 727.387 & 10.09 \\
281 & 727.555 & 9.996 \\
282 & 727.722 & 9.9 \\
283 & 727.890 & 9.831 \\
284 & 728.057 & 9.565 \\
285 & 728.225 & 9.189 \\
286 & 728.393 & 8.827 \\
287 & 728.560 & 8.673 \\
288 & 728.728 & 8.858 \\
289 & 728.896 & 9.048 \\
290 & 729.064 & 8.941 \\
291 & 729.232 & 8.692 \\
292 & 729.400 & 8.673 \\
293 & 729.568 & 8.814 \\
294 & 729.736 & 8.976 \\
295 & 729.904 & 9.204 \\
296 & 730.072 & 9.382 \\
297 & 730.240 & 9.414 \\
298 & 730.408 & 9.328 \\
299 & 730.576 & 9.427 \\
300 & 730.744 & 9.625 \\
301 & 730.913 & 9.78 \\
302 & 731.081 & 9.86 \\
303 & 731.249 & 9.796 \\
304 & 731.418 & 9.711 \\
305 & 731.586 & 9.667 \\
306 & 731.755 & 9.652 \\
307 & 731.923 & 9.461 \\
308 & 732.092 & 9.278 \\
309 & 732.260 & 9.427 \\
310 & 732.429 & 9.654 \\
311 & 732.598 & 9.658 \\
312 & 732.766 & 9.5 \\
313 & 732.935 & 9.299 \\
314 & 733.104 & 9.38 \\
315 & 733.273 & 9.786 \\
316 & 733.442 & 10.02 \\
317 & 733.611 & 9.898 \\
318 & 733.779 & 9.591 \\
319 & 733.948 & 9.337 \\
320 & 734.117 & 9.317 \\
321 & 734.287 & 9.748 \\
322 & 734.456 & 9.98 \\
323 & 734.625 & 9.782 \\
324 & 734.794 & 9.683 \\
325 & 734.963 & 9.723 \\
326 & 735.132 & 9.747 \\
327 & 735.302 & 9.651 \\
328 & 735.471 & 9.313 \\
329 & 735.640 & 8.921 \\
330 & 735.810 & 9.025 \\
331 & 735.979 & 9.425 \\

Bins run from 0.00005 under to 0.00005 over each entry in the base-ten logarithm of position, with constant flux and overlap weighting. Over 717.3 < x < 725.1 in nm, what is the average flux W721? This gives 9.99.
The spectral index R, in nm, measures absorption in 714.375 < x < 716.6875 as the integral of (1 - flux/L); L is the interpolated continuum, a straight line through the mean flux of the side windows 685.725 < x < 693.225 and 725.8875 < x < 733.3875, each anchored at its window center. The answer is -0.155 nm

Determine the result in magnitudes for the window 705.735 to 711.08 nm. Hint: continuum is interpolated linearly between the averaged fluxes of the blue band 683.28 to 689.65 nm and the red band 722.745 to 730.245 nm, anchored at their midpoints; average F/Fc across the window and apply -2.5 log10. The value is -0.029 mag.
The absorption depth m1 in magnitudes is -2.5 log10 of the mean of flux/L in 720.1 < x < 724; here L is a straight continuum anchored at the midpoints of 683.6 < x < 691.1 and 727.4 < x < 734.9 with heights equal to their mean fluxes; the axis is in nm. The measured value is -0.07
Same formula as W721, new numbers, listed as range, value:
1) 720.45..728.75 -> 9.7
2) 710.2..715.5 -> 9.91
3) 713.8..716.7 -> 10.2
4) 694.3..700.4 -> 9.29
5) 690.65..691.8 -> 9.74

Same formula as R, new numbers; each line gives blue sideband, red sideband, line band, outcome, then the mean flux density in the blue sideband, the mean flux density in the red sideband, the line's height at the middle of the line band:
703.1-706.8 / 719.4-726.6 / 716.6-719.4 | -0.13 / 9.86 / 9.81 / 9.82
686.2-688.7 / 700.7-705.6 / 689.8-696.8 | 0.34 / 10.2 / 9.85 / 10.1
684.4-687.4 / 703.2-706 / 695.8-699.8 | 0.35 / 9.95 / 9.88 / 9.91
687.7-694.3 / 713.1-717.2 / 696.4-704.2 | 0.34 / 9.74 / 10.2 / 9.9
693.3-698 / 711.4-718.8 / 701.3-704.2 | -0.10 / 9.3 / 10.1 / 9.6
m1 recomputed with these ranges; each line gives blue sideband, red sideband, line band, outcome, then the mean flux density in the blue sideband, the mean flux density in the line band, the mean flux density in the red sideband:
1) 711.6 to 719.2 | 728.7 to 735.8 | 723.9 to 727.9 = 0.02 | 10.1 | 9.48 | 9.45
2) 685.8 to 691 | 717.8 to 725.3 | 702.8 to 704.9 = 0.01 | 10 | 9.87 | 9.94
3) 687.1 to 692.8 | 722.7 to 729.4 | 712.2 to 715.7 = -0.05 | 9.75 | 9.99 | 9.47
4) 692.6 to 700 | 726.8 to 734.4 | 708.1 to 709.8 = -0.05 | 9.42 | 9.84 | 9.47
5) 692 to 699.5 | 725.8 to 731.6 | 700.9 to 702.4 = -0.05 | 9.38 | 9.82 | 9.46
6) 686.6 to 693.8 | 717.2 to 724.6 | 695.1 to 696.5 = 0.04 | 9.79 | 9.5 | 10.1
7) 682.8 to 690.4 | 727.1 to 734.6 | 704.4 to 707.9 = -0.02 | 9.84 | 9.83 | 9.46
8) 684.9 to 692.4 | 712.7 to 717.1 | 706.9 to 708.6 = 0.03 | 9.87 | 9.74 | 10.1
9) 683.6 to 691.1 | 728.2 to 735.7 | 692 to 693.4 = 0.05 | 9.84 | 9.32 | 9.42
